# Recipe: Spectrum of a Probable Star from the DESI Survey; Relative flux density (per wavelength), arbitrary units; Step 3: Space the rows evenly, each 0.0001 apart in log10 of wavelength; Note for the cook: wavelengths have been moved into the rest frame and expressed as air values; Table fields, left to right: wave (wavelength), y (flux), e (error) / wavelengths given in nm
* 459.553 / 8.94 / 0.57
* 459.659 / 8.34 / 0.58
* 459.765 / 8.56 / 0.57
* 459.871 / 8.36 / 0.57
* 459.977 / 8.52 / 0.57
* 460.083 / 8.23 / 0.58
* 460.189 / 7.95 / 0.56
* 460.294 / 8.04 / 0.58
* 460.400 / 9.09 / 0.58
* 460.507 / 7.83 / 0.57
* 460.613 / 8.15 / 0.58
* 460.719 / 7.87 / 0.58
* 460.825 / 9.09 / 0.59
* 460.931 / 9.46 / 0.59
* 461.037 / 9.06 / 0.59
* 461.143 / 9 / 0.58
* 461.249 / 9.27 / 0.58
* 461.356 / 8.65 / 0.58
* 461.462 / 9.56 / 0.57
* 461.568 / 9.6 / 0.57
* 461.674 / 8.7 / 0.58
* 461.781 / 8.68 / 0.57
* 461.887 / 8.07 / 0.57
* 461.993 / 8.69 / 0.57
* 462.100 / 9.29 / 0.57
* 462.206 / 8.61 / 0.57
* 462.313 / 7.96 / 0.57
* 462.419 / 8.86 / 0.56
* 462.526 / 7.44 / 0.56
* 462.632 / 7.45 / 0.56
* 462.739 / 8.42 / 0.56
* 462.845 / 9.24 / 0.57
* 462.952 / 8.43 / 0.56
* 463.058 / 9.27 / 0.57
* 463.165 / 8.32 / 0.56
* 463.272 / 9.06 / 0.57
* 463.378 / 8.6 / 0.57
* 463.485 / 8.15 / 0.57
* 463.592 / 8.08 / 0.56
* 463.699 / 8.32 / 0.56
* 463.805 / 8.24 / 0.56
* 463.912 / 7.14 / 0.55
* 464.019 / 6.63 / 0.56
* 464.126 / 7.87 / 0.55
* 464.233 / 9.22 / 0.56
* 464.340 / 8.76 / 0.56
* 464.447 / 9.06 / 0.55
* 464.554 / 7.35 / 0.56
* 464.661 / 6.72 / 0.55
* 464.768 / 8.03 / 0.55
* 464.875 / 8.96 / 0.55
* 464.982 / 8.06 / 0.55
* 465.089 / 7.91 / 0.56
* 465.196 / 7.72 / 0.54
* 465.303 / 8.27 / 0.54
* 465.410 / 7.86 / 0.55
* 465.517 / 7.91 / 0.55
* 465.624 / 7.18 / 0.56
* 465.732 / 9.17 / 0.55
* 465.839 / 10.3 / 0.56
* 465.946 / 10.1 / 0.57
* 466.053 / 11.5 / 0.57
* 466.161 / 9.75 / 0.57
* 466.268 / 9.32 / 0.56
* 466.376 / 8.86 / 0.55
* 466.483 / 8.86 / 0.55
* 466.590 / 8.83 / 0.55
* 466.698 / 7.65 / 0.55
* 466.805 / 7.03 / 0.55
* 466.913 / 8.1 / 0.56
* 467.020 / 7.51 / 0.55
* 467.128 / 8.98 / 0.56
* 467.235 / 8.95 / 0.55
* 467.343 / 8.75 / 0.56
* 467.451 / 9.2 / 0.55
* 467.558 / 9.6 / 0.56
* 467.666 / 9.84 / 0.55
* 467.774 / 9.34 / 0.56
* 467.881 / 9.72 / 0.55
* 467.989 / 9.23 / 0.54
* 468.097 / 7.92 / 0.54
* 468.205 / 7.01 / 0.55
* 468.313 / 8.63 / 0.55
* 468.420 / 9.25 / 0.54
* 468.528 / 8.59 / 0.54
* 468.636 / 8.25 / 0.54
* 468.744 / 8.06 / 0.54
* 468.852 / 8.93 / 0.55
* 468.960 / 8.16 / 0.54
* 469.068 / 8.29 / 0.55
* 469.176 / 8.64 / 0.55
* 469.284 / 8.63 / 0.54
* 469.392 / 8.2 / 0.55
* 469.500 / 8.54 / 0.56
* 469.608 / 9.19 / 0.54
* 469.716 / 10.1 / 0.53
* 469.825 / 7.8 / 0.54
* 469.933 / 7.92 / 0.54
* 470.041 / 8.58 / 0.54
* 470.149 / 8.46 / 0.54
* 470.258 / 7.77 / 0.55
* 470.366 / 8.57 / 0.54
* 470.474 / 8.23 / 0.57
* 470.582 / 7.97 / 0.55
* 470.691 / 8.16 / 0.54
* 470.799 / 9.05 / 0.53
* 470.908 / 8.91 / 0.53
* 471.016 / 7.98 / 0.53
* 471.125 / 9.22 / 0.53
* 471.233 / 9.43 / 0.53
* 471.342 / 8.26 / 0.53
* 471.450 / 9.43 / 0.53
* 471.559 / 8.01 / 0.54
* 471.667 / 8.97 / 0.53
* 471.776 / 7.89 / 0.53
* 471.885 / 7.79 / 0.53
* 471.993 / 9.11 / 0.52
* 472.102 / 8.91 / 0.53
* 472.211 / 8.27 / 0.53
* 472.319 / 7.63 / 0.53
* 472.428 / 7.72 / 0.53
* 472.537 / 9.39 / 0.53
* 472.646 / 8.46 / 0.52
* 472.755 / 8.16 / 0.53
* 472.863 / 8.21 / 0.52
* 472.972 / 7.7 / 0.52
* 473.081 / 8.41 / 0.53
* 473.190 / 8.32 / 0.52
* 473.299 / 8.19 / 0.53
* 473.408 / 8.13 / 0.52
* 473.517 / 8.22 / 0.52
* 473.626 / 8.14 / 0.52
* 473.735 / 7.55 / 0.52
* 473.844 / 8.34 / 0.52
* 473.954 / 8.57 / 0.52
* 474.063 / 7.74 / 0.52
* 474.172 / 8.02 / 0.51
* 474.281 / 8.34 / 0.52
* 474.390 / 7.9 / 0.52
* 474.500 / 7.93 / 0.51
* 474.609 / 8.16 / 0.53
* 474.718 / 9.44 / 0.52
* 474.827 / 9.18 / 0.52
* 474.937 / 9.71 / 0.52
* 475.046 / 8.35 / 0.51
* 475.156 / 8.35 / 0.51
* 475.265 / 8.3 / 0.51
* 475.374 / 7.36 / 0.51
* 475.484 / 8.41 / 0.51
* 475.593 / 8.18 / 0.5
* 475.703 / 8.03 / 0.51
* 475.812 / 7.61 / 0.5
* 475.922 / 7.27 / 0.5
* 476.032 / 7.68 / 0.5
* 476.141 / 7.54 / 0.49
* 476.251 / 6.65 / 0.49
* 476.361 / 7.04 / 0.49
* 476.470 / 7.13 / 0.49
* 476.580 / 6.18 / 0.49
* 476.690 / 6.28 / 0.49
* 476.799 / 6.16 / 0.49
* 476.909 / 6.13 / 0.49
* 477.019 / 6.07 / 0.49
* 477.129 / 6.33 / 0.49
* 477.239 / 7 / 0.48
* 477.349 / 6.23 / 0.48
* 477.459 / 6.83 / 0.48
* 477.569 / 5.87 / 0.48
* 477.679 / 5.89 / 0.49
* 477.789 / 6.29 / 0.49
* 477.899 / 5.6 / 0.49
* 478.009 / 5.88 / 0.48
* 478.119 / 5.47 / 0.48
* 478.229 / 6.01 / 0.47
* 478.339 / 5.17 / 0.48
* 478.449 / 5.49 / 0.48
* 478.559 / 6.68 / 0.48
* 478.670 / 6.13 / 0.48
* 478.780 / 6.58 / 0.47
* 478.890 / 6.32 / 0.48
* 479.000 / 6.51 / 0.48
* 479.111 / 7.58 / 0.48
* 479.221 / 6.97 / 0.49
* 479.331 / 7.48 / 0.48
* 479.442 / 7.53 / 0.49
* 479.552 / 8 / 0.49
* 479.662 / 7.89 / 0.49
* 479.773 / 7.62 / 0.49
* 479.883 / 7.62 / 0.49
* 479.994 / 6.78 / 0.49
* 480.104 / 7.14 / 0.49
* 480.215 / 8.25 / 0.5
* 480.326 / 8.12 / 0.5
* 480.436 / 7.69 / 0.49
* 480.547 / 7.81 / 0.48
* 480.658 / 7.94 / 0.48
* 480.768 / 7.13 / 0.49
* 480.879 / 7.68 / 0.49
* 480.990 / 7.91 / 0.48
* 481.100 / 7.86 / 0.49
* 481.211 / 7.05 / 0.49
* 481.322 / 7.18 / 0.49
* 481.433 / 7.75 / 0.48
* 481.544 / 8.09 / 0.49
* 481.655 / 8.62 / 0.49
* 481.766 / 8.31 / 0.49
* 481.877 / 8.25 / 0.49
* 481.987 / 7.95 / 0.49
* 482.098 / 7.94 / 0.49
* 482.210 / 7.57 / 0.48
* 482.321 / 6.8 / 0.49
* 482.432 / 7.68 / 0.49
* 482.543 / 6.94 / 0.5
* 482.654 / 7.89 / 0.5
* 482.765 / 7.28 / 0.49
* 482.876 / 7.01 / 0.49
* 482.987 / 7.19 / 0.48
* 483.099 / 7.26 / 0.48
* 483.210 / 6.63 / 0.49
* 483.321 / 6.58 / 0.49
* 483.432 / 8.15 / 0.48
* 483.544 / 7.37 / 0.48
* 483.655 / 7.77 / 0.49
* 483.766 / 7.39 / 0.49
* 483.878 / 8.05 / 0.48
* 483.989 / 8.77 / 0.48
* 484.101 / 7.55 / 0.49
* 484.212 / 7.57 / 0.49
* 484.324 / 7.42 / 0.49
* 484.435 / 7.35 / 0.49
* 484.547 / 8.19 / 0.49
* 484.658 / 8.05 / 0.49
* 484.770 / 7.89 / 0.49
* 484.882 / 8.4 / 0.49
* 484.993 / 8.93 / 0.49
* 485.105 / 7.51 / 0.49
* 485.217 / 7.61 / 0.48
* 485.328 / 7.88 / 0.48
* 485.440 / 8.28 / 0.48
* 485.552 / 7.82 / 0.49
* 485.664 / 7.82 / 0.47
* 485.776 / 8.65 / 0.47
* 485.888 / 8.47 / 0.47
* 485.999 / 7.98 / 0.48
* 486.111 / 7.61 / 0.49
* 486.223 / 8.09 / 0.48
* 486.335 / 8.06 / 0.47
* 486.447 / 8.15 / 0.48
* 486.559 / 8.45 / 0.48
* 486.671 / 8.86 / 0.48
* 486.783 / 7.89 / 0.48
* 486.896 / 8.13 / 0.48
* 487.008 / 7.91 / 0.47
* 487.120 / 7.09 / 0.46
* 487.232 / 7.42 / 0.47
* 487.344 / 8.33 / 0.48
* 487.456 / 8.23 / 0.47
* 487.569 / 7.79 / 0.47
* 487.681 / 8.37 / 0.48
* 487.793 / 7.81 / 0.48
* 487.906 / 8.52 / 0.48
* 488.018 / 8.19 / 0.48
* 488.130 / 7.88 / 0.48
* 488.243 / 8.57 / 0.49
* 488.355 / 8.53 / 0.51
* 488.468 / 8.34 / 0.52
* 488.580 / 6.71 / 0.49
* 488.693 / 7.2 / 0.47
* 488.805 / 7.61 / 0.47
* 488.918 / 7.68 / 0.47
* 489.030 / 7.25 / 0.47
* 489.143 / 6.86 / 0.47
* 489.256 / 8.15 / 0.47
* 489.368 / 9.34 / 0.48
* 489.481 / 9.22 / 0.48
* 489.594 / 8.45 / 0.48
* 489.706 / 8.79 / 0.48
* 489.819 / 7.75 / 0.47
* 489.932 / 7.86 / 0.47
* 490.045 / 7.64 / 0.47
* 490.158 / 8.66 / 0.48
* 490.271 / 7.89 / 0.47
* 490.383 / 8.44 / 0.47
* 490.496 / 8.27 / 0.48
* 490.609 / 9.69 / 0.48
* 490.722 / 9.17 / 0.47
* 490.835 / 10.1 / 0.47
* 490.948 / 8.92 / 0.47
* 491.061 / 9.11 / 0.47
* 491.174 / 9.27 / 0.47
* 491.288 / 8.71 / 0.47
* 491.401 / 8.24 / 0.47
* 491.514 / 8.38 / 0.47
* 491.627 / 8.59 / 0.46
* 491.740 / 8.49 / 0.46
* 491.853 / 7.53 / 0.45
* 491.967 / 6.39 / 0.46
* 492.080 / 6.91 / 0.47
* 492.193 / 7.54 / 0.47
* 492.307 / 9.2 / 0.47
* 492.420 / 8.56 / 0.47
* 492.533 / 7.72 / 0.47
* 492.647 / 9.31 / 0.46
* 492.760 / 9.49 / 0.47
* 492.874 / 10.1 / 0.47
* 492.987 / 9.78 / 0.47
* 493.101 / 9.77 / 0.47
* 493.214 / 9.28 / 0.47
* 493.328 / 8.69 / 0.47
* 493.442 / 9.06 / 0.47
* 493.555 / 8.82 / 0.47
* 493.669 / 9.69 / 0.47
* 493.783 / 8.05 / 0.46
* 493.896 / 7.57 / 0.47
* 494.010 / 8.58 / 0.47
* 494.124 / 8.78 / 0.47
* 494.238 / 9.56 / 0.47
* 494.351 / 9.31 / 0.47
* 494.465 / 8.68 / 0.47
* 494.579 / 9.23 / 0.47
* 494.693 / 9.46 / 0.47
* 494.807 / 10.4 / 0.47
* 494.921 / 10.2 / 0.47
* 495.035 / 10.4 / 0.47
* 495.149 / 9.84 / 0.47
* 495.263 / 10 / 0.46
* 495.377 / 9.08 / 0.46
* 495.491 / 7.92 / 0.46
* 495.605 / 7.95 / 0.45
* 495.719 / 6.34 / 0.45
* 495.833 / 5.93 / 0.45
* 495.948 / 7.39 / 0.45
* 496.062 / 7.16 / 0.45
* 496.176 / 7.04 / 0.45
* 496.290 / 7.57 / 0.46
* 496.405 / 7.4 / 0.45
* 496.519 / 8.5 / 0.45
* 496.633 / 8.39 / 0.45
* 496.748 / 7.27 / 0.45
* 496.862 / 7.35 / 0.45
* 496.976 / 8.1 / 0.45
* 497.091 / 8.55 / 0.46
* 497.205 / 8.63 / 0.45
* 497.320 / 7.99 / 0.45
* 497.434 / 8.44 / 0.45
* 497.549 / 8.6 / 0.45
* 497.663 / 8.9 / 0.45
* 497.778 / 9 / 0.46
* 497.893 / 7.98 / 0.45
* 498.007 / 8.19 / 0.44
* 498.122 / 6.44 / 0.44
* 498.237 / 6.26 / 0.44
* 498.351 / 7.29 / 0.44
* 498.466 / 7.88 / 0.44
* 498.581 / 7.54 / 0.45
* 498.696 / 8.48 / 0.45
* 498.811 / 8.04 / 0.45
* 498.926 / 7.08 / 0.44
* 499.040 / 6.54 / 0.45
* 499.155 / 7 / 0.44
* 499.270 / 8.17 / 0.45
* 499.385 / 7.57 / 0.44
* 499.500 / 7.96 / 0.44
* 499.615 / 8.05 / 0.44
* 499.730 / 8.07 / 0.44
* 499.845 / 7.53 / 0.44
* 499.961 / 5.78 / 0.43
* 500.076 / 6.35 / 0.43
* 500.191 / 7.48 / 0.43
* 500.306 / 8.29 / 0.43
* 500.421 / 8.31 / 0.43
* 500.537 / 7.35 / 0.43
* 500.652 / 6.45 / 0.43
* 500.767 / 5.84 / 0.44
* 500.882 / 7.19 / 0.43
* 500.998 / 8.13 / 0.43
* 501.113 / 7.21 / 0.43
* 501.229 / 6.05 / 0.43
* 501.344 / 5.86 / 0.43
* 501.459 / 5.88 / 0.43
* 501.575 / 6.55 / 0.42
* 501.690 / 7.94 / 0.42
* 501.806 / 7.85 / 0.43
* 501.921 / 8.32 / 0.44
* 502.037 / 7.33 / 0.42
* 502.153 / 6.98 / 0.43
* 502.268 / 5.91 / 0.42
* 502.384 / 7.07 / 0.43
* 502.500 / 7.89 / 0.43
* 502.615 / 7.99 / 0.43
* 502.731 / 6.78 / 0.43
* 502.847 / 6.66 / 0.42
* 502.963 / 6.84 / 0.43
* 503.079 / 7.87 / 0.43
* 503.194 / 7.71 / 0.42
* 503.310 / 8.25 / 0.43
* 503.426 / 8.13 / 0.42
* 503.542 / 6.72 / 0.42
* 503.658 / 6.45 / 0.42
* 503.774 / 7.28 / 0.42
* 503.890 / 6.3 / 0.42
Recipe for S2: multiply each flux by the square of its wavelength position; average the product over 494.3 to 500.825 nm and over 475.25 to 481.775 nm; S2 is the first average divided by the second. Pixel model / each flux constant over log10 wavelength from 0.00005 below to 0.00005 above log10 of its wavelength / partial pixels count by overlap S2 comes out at 1.22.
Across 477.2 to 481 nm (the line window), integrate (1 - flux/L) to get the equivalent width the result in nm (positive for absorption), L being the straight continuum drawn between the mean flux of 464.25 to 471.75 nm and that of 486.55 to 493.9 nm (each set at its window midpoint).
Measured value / 0.721 nm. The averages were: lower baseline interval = 8.6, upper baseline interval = 8.37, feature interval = 6.88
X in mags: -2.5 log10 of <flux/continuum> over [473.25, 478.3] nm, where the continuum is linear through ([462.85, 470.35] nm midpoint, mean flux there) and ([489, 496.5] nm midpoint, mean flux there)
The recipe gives 0.16 mag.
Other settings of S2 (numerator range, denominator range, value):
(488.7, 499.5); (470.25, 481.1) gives 1.18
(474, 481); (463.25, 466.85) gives 0.90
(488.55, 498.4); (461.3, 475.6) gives 1.10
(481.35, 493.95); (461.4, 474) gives 1.04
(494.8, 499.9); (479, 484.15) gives 1.12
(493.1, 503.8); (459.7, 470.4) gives 1.05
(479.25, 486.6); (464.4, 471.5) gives 0.96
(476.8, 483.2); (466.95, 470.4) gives 0.86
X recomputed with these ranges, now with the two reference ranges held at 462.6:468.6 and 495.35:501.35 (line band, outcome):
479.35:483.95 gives 0.06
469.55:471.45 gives -0.02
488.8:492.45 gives -0.07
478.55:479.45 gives 0.19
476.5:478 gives 0.30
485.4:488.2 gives -0.02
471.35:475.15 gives -0.01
